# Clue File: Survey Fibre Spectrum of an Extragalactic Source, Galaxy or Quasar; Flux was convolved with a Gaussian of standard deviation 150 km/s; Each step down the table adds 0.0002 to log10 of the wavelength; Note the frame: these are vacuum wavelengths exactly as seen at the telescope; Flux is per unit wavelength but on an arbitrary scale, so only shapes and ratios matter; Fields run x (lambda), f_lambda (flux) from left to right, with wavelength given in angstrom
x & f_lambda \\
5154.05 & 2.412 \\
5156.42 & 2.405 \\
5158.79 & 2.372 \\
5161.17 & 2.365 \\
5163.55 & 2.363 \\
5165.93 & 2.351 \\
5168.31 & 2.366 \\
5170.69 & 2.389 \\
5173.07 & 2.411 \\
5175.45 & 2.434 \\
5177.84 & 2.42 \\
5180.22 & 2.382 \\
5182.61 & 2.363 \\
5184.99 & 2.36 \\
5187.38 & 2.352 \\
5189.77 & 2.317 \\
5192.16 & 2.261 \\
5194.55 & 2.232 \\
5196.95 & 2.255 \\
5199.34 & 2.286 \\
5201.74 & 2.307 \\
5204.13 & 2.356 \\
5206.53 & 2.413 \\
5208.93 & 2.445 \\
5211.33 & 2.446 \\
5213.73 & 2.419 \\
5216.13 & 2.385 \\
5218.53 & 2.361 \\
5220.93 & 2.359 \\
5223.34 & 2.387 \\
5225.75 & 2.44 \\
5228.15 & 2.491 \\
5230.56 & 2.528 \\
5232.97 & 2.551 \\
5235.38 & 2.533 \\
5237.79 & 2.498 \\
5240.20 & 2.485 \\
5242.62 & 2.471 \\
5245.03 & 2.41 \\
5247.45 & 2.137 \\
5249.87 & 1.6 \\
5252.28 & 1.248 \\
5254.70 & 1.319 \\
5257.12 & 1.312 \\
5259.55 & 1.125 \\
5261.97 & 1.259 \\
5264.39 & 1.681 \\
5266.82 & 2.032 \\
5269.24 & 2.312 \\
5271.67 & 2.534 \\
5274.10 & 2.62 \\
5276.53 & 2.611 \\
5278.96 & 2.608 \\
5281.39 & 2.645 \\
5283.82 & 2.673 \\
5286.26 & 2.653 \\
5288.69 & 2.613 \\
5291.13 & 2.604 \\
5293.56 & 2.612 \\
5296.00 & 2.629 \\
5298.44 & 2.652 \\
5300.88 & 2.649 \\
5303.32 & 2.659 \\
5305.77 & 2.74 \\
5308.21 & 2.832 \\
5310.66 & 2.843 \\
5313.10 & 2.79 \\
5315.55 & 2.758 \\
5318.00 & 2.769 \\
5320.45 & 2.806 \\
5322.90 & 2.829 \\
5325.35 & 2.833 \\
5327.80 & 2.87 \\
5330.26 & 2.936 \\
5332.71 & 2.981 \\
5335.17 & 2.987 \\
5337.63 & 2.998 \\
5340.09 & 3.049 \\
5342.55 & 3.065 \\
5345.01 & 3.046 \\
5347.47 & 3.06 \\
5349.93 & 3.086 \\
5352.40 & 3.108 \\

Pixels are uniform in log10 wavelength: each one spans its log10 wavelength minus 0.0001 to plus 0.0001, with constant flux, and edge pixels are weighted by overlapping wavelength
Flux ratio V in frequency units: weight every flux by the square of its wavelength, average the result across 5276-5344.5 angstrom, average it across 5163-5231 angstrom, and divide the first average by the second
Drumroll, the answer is 1.22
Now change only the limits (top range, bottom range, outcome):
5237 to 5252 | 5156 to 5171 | 0.96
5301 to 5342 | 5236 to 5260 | 1.55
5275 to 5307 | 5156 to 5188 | 1.16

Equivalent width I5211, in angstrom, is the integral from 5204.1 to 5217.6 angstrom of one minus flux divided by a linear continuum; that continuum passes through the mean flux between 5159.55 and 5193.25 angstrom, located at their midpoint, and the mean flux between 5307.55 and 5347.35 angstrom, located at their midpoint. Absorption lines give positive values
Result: 0.4 angstrom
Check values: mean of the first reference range 2.37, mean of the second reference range 2.9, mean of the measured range 2.41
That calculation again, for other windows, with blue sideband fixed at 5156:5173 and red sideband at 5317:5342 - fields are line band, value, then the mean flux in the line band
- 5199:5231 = 1.7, 2.4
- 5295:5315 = 0.7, 2.73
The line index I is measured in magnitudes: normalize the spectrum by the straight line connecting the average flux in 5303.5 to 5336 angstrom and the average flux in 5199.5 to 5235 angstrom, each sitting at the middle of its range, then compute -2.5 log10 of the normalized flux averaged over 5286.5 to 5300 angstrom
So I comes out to 0.04 mag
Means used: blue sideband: 2.42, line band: 2.63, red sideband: 2.84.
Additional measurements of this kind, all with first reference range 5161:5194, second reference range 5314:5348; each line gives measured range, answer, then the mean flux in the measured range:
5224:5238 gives 0.024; 2.5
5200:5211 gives 0.039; 2.38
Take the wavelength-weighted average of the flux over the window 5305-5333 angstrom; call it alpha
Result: 2.83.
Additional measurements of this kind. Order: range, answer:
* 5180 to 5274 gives 2.2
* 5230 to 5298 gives 2.23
